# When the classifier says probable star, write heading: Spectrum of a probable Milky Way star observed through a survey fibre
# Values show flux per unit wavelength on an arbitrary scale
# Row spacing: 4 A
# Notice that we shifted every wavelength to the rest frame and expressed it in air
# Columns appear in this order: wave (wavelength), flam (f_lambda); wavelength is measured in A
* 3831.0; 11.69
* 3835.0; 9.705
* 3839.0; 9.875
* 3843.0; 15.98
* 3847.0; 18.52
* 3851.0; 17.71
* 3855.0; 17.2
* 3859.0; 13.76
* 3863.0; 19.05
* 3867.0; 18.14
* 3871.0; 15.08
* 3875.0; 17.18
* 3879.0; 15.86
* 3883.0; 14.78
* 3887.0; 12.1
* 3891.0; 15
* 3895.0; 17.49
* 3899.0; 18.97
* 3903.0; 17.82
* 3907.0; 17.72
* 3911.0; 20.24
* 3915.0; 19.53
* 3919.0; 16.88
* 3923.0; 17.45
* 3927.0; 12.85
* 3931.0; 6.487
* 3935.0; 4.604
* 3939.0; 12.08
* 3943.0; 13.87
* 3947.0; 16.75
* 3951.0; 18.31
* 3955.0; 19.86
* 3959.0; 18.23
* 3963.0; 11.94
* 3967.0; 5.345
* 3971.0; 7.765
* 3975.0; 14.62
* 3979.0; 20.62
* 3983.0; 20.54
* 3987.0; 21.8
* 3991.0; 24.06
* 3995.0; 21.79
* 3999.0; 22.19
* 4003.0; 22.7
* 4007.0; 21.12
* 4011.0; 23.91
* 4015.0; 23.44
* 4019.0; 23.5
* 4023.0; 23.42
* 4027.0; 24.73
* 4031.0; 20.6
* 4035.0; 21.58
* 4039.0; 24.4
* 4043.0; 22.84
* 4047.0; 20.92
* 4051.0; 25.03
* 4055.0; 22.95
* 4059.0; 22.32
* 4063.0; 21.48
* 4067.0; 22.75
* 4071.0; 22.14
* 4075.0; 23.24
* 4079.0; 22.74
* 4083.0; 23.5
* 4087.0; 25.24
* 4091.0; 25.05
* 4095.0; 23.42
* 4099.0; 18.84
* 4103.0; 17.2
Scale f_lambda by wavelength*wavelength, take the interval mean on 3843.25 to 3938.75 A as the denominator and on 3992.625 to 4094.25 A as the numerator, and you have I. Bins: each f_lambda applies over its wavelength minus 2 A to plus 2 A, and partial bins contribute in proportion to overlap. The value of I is 1.57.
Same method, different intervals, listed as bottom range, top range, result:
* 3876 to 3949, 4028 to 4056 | 1.61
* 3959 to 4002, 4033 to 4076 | 1.36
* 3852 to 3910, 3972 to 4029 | 1.40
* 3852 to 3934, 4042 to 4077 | 1.53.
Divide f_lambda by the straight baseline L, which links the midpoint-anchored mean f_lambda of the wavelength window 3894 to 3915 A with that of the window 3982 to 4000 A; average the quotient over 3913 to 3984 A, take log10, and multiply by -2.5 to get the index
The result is 0.39 mag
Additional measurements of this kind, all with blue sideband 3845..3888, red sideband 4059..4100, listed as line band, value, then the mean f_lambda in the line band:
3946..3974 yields 0.346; 14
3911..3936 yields 0.285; 13.9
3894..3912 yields -0.053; 18.4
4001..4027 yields -0.110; 23.1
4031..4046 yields -0.041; 22.5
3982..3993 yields -0.112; 22.3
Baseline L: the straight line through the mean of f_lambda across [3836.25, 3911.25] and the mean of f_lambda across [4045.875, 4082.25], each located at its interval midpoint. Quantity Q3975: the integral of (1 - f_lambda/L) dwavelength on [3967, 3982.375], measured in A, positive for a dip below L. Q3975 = 4.7 A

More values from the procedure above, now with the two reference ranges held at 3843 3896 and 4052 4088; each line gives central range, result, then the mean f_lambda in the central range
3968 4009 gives 1.8 A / 19.4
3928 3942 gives 7.5 A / 8.53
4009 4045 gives -2.8 A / 23.2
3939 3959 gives 2.3 A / 16.8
